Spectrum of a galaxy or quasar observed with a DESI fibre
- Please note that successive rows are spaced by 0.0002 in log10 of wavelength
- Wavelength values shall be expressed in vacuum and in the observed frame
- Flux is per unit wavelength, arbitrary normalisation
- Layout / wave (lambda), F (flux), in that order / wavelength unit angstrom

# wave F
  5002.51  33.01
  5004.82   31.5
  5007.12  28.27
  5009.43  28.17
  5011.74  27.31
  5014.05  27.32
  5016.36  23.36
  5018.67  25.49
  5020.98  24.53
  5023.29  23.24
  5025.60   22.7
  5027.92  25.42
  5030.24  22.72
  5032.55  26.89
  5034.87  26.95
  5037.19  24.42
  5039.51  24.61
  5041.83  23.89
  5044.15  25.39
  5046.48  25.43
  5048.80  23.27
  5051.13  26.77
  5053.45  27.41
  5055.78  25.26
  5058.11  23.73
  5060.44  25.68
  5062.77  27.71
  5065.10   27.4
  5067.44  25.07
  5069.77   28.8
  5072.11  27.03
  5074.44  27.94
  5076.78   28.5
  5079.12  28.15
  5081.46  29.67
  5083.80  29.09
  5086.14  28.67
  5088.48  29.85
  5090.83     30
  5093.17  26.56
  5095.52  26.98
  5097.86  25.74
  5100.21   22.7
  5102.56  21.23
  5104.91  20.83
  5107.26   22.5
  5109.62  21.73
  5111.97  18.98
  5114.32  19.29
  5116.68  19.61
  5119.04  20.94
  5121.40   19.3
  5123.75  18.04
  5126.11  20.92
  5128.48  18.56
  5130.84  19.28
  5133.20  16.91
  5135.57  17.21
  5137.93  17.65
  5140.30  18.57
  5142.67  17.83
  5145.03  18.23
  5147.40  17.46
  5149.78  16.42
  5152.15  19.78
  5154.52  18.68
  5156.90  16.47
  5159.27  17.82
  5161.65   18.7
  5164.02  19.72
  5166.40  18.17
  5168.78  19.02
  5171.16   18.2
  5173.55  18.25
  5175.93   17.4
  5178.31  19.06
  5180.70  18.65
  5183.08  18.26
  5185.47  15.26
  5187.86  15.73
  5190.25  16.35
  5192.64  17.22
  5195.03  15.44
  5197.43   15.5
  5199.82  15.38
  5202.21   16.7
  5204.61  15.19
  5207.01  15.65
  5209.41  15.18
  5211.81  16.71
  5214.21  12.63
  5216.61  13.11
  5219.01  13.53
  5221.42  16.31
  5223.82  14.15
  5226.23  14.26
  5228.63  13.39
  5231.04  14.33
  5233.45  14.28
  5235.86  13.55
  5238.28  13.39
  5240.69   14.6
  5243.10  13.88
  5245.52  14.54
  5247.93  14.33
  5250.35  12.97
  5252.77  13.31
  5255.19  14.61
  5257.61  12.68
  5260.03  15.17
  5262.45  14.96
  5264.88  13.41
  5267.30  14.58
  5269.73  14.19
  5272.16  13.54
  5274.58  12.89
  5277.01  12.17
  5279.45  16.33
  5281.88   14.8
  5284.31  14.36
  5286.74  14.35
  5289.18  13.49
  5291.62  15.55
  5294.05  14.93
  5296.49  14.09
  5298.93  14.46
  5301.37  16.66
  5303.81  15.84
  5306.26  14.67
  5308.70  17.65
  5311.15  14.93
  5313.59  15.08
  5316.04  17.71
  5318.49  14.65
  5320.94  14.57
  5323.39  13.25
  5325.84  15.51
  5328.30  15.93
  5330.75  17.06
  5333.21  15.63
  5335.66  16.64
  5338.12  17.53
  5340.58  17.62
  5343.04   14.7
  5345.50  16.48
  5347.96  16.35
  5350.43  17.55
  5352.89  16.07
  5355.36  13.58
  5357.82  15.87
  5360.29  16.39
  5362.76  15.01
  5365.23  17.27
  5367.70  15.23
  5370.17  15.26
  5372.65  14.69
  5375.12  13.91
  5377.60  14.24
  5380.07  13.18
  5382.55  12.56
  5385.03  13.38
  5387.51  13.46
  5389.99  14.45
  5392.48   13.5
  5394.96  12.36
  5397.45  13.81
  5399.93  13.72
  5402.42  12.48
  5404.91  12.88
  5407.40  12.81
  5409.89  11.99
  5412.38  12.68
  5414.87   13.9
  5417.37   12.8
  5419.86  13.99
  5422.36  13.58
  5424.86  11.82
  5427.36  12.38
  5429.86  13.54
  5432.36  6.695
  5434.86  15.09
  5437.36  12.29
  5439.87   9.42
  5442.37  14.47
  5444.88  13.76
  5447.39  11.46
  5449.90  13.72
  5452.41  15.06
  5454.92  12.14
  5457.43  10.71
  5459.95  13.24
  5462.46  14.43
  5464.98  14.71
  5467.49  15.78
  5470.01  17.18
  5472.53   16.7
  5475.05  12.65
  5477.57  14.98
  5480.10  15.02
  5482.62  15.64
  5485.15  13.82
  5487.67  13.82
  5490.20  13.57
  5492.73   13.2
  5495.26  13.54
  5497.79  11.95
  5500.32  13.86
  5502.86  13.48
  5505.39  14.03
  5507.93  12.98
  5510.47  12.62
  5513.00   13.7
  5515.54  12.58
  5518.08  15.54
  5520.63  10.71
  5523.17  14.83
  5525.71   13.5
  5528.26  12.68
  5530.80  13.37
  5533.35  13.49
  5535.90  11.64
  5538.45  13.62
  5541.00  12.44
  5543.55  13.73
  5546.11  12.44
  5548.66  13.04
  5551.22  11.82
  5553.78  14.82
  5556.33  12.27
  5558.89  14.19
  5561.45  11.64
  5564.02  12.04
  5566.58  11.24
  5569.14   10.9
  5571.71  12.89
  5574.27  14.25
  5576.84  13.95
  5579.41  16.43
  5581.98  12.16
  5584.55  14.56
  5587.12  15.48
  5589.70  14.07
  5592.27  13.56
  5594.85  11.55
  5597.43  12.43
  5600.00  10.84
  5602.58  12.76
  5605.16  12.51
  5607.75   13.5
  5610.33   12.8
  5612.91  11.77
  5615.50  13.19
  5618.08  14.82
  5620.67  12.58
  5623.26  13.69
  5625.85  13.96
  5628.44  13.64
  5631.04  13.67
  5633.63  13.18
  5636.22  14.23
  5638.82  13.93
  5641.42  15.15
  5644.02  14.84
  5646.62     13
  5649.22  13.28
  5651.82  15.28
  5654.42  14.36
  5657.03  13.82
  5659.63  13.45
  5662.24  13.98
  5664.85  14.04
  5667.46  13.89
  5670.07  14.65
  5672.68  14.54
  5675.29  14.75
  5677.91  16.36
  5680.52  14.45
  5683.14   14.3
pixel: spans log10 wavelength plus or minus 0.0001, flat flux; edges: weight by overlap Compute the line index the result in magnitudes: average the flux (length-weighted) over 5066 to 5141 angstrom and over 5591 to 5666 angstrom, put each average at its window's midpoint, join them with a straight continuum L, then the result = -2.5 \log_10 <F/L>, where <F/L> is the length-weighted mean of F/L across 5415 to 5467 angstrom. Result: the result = 0.303 mag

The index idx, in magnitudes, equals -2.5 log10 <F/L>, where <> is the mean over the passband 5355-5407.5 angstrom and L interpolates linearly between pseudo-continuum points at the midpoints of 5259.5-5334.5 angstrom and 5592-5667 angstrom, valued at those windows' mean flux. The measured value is 0.03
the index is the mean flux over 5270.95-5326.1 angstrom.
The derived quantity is 14.8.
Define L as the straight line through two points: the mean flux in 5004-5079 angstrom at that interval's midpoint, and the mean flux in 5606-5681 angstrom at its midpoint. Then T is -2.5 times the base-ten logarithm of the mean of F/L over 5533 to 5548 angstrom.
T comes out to 0.24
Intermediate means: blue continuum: 26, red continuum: 13.9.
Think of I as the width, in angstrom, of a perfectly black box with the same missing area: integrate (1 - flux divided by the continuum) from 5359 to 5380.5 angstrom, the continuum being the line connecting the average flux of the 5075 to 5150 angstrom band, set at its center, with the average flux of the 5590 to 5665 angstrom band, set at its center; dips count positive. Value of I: 3.31 angstrom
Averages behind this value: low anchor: 22.2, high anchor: 13.4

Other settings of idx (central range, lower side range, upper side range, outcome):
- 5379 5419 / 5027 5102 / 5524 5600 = 0.31 mag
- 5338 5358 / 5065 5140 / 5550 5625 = 0.13 mag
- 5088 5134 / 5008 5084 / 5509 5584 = 0.12 mag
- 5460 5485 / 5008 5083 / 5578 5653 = 0.11 mag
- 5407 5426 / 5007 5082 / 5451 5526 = 0.22 mag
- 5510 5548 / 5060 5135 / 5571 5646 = 0.16 mag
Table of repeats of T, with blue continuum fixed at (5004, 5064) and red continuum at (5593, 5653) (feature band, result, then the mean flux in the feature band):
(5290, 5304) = 0.31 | 15.2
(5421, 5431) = 0.33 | 12.8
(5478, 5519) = 0.16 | 13.7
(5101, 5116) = 0.16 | 20.8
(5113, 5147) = 0.25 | 18.7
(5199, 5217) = 0.41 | 15.1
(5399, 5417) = 0.35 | 12.9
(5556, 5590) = 0.08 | 13.3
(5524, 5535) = 0.15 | 13.3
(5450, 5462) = 0.28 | 13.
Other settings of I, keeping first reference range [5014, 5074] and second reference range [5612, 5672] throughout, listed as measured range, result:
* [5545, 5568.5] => 4.5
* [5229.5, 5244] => 5.1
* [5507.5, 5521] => 2.6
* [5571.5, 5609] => 3.7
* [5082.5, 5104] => -2.0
